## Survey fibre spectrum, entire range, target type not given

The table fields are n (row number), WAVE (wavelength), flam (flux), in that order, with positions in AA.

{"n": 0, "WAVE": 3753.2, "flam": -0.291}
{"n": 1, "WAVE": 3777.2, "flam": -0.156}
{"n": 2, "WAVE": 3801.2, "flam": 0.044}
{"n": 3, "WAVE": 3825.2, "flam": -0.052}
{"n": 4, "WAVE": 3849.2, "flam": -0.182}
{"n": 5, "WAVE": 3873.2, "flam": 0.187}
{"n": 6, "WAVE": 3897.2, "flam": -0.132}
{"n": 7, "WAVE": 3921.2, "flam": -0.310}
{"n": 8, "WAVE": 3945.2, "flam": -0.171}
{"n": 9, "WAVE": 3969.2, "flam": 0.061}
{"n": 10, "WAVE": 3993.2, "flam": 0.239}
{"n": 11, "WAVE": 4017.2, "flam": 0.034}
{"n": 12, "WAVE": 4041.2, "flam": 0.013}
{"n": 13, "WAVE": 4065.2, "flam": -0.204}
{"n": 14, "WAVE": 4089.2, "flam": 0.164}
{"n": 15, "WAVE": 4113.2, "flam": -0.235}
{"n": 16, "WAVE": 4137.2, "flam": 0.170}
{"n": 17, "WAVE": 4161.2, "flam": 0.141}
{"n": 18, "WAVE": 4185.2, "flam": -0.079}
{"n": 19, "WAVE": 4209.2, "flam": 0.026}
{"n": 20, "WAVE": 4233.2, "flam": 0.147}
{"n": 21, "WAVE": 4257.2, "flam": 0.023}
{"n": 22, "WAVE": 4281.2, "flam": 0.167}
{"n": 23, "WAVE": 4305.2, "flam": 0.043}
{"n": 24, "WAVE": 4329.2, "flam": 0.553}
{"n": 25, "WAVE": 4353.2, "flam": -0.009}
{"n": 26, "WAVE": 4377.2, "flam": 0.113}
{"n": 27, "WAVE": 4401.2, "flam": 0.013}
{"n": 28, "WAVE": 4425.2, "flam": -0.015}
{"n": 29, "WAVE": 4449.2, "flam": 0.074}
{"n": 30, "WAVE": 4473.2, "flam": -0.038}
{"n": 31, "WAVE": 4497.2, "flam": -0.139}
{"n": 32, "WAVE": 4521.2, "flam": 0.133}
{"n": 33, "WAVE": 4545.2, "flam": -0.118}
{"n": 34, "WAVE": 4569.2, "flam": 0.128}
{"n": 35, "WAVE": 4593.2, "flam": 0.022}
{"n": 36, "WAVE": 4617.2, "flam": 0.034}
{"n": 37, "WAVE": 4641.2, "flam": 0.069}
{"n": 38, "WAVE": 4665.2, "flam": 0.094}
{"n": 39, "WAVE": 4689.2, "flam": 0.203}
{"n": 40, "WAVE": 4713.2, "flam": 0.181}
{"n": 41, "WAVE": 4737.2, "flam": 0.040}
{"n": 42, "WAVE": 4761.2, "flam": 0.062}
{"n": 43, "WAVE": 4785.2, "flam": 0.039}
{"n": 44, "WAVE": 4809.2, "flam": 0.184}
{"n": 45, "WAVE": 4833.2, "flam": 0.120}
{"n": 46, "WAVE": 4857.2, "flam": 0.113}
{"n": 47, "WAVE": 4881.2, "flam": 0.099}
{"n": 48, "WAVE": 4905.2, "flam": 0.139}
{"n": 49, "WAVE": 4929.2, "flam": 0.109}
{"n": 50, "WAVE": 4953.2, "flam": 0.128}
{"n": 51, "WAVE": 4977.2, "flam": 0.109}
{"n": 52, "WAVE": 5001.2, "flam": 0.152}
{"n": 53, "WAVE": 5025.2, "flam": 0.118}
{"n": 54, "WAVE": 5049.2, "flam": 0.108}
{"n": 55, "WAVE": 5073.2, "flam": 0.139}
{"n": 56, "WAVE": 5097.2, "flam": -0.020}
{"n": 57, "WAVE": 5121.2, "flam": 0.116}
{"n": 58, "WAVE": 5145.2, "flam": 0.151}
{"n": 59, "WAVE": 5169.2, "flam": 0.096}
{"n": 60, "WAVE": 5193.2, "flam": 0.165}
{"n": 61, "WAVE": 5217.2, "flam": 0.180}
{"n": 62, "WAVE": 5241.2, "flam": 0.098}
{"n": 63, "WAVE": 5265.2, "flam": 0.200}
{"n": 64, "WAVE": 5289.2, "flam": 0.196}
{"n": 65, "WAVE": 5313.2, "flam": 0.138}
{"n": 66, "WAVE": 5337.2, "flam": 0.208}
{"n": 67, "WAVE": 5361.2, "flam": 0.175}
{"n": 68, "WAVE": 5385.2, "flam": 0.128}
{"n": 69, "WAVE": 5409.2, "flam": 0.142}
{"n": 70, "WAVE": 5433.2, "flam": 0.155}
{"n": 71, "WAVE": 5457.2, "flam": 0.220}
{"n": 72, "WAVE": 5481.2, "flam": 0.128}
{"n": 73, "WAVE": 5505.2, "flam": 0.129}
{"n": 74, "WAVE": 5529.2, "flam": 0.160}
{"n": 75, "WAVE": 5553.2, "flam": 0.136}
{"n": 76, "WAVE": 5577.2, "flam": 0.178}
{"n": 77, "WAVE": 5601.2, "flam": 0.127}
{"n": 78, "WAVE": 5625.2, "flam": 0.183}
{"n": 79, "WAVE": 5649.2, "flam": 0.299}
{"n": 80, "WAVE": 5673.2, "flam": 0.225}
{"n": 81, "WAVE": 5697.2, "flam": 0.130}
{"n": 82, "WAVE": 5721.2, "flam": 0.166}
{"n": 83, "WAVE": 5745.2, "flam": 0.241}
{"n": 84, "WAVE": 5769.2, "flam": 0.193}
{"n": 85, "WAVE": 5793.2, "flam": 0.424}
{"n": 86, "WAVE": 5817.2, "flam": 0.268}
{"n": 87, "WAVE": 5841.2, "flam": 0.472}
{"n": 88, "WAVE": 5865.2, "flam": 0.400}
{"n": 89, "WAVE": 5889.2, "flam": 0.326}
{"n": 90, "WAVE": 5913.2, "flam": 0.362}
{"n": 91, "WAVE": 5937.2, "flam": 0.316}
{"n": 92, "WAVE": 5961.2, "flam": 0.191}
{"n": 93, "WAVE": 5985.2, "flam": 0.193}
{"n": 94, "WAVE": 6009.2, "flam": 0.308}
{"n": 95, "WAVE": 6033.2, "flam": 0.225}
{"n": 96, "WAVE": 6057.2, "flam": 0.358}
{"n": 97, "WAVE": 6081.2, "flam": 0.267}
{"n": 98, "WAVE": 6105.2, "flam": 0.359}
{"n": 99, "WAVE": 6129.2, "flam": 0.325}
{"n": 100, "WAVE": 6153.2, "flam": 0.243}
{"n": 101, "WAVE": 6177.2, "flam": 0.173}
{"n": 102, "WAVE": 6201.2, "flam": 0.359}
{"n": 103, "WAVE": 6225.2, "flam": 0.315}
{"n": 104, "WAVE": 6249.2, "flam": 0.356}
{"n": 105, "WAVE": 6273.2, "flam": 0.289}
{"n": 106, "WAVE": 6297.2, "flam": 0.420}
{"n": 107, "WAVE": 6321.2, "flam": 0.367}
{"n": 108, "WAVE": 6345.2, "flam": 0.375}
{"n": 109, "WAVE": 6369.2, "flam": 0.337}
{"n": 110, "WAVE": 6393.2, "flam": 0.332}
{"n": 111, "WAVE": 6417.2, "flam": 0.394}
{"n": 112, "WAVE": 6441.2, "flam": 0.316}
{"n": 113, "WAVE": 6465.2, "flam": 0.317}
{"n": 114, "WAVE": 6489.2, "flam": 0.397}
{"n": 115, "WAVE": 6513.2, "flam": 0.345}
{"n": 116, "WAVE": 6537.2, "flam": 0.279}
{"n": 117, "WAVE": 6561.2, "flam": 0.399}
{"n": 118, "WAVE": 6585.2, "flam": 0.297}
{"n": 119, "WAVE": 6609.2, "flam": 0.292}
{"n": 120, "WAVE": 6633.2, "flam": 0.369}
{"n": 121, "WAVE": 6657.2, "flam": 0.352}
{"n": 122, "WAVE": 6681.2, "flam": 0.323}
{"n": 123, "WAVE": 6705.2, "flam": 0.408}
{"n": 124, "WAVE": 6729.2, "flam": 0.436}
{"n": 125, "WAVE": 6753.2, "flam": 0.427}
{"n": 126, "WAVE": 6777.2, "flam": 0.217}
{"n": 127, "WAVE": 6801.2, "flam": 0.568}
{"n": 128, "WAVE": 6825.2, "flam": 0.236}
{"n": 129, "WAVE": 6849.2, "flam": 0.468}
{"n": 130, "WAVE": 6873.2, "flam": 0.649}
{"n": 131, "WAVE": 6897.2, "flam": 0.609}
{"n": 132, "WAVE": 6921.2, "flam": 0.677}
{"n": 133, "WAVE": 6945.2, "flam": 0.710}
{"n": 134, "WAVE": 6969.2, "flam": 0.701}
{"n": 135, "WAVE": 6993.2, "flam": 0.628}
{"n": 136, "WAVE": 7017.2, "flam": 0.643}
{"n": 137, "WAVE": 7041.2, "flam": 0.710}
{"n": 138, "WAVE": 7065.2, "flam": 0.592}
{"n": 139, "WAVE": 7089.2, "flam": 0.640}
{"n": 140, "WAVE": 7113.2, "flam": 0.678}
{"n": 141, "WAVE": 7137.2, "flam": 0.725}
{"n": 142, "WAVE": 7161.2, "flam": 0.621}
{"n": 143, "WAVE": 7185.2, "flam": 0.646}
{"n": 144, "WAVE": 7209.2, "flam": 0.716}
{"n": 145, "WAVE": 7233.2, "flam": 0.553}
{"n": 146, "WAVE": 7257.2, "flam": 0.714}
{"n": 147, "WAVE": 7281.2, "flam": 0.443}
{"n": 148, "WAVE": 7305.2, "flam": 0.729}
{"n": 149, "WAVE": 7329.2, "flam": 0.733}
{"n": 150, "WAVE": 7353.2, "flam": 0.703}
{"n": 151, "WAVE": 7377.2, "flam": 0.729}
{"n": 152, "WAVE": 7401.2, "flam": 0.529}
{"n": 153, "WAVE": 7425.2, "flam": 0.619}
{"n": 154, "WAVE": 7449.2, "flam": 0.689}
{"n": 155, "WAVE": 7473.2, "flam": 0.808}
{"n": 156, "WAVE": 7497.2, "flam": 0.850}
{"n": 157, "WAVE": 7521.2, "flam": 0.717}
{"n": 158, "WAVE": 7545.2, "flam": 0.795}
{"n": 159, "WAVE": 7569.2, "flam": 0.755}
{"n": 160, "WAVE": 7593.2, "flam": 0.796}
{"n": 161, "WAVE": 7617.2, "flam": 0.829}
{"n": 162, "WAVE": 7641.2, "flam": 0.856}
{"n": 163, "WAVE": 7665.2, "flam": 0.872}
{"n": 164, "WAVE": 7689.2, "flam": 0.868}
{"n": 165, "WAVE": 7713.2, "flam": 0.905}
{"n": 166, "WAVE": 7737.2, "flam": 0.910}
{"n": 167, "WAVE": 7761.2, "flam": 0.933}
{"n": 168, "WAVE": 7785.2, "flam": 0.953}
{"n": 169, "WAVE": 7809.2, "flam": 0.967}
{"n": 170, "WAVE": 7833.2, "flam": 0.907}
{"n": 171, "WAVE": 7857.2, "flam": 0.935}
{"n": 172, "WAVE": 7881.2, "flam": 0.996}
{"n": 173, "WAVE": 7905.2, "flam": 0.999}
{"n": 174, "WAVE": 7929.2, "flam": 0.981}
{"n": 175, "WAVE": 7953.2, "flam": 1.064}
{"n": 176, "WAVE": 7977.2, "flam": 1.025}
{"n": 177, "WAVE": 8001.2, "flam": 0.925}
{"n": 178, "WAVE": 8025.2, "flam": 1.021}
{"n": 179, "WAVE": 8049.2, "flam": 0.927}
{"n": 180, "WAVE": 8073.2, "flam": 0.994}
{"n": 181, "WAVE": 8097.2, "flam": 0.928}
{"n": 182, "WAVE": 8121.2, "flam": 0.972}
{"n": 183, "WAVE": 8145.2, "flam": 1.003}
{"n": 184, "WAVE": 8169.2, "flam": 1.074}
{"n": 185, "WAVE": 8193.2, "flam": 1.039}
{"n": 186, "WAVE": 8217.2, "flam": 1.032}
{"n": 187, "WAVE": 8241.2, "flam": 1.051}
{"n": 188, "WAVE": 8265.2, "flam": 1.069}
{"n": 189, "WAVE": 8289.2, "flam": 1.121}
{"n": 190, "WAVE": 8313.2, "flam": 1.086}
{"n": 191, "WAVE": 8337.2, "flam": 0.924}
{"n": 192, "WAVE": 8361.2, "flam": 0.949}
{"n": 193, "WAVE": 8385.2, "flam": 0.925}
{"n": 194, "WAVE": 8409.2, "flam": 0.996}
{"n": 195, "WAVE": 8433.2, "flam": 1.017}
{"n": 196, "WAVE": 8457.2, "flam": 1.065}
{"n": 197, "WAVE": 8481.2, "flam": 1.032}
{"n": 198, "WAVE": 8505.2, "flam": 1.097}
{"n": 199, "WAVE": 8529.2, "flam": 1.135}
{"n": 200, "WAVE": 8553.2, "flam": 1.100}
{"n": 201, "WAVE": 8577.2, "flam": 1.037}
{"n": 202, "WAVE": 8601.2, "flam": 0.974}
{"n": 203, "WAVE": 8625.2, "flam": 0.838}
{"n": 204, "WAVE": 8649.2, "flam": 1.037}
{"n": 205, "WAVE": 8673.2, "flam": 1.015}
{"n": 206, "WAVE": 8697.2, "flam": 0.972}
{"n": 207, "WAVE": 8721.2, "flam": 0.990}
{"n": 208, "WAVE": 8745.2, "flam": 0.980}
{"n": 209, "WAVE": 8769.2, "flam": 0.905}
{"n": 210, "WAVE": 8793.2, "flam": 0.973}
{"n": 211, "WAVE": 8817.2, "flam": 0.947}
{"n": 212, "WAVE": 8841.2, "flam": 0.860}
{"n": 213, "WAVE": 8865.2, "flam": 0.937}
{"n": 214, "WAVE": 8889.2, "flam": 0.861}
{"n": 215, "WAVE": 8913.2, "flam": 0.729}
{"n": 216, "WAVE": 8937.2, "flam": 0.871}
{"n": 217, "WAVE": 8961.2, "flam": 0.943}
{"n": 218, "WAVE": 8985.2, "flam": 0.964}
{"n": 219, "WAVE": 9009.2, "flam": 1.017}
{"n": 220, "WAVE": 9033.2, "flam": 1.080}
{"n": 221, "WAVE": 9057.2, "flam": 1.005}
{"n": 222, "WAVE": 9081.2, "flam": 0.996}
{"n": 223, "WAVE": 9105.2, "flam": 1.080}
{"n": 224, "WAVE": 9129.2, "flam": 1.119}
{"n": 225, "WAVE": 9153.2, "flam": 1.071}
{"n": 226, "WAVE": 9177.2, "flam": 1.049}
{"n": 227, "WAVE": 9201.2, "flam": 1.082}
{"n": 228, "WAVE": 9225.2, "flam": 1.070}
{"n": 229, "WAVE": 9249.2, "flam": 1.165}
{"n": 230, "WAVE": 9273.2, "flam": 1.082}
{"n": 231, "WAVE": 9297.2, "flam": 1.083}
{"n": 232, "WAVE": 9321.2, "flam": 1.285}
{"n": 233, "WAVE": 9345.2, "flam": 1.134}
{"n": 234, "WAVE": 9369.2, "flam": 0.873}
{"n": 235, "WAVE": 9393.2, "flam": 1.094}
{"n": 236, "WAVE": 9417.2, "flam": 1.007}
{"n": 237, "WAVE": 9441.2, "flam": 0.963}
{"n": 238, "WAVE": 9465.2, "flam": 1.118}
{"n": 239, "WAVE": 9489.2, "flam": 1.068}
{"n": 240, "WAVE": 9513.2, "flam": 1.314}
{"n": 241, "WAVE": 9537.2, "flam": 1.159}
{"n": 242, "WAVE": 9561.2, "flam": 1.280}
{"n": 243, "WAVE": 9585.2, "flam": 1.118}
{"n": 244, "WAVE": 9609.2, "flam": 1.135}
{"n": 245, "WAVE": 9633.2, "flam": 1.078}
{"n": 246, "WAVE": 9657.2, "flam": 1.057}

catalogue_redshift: 0.72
